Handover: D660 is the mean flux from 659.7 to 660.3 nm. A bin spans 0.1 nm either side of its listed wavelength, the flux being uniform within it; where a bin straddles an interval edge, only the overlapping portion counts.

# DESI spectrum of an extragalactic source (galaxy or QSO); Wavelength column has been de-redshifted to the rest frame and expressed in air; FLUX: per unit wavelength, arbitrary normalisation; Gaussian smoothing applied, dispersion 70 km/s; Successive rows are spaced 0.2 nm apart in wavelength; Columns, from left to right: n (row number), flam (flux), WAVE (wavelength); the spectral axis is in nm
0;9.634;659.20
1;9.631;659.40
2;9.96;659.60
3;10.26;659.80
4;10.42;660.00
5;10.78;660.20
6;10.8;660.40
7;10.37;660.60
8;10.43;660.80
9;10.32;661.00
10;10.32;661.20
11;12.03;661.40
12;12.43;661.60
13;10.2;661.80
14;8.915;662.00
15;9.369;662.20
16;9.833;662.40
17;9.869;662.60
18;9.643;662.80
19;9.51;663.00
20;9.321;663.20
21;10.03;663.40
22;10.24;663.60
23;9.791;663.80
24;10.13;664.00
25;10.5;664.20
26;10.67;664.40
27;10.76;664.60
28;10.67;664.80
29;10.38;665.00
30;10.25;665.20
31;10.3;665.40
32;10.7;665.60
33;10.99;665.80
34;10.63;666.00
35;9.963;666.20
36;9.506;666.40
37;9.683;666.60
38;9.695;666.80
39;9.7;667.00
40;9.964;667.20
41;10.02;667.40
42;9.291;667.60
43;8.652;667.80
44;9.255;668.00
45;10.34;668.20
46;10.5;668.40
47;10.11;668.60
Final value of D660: 10.5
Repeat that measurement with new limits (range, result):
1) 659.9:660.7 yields 10.6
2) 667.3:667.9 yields 9.32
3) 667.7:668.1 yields 8.95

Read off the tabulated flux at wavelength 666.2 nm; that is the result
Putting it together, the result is 9.963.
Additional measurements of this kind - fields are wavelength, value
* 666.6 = 9.683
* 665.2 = 10.25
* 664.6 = 10.76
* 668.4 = 10.5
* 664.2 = 10.5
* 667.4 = 10.02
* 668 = 9.255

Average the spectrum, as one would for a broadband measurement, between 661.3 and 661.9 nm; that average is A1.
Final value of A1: 11.6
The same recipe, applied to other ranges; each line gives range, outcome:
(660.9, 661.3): 10.3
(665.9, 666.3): 10.3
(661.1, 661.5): 11.2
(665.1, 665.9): 10.6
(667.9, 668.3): 9.8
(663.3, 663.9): 10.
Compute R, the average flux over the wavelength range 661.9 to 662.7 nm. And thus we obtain 9.5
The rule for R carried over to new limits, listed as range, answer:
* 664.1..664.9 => 10.7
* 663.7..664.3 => 10.1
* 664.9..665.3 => 10.3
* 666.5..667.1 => 9.69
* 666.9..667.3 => 9.83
